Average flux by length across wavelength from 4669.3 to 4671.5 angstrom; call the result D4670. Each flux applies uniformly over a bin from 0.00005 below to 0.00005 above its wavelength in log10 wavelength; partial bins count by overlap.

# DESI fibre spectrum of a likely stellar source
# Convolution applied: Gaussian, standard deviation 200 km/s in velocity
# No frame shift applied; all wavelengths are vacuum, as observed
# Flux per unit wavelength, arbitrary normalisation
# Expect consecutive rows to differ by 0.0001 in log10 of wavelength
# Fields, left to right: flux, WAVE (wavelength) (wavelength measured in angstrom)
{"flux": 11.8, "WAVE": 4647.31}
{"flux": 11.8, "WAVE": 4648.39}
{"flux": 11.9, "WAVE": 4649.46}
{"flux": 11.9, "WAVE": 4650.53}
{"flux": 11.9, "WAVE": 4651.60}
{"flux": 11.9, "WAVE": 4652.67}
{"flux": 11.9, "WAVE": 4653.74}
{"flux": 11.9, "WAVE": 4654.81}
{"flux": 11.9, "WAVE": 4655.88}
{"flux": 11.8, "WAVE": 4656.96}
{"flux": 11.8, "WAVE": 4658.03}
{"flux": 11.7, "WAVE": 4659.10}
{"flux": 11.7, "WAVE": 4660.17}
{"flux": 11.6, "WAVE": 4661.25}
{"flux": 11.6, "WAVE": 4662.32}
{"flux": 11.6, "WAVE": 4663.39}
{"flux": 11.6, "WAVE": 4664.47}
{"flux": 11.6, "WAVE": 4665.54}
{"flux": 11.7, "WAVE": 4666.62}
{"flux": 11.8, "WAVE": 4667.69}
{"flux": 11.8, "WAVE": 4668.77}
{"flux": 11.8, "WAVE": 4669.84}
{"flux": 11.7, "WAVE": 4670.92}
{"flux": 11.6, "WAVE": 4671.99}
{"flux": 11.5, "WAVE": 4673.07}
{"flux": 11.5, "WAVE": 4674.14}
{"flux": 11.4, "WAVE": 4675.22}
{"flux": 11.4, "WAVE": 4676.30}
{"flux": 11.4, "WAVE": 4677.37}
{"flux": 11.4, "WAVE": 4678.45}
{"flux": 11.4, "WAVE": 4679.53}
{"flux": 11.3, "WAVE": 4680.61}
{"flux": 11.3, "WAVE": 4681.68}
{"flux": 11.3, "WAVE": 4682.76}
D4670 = 11.8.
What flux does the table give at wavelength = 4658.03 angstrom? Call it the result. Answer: 11.8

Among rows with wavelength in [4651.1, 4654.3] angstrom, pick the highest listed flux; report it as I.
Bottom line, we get 11.9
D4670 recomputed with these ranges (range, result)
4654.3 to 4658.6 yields 11.8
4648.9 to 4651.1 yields 11.9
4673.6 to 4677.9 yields 11.4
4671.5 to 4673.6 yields 11.5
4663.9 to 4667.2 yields 11.6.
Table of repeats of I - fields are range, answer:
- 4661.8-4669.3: 11.8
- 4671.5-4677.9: 11.6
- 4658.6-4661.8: 11.7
